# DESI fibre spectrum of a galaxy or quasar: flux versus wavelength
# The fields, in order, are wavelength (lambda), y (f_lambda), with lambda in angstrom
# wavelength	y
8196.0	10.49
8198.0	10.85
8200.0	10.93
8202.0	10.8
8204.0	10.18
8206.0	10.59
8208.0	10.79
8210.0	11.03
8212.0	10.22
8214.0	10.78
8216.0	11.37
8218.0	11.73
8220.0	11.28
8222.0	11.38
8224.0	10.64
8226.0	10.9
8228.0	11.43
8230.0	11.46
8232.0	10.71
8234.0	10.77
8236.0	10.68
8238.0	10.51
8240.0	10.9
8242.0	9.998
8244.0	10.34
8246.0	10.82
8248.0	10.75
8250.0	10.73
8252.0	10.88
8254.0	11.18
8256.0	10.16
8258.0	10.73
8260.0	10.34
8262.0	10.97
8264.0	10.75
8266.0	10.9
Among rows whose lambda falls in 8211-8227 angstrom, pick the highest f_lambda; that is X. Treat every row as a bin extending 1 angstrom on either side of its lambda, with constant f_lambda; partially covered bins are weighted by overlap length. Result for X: 11.73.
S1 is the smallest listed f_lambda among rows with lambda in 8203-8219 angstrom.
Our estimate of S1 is 10.18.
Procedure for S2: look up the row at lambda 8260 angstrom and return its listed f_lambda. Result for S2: 10.34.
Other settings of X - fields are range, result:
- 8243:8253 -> 10.88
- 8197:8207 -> 10.93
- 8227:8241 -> 11.46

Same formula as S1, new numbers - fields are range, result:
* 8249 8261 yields 10.16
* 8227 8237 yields 10.68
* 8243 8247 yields 10.34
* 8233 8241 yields 10.51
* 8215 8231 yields 10.64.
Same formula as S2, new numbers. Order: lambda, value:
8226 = 10.9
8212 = 10.22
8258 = 10.73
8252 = 10.88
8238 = 10.51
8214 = 10.78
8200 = 10.93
